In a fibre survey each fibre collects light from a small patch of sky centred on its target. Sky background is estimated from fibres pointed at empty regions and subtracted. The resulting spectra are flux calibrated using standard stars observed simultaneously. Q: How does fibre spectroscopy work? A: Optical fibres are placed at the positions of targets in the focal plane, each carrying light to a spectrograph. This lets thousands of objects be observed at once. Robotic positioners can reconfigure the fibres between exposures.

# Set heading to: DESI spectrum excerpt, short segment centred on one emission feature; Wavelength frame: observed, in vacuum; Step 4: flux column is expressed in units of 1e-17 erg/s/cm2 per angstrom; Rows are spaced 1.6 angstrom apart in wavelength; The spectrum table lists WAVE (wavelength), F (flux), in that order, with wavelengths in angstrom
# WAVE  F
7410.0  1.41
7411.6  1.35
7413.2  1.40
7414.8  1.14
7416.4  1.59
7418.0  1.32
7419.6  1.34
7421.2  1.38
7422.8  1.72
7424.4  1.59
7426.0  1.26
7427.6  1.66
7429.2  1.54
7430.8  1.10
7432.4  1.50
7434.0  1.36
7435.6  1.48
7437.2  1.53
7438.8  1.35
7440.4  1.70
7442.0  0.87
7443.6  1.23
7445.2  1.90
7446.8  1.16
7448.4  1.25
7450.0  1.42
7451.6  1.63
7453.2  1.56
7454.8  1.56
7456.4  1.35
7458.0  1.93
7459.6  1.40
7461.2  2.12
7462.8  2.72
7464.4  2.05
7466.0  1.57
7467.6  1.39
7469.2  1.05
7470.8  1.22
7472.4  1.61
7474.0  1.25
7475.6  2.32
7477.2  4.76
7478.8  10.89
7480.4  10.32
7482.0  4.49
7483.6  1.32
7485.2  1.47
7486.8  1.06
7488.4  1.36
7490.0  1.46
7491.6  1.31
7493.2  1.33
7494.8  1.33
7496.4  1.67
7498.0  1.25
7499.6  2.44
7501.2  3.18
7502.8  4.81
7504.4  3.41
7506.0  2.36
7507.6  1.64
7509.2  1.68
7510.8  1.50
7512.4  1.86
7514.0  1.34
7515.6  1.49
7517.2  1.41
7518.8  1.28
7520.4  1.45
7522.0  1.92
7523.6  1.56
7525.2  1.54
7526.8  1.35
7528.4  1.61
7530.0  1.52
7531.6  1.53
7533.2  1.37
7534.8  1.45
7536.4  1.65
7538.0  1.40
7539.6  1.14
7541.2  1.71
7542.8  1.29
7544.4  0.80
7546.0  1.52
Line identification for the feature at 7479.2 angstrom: H-alpha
